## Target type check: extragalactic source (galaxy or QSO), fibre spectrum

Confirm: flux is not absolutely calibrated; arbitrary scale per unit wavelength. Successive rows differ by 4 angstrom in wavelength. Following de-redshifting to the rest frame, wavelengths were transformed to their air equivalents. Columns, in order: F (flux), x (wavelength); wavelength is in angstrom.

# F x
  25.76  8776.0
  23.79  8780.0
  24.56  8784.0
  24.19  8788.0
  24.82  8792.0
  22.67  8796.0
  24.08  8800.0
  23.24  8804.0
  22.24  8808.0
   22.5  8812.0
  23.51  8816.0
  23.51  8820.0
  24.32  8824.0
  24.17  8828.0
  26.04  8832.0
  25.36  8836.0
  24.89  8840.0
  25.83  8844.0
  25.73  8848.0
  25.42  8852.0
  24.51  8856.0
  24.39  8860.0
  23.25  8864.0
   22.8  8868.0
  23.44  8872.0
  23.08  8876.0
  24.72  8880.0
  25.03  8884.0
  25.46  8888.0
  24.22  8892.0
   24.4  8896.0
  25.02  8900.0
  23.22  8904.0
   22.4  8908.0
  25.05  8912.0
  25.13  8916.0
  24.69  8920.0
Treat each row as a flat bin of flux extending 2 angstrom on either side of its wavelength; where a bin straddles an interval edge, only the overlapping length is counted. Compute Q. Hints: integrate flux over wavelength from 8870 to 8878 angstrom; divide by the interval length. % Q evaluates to 23.3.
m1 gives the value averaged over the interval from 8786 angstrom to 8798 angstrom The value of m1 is 23.9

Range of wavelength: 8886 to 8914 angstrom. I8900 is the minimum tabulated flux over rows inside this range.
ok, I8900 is 22.4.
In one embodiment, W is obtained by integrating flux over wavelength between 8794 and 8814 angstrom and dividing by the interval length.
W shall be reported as 22.9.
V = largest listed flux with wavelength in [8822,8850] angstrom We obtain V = 26.04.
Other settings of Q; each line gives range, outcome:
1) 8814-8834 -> 24.3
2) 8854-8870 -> 23.7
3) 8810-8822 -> 23.2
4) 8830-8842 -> 25.4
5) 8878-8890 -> 25.1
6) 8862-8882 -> 23.5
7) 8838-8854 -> 25.5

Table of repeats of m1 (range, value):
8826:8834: 25.1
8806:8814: 22.4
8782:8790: 24.4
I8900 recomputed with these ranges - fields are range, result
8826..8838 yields 24.17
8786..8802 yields 22.67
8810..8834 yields 22.5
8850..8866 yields 23.25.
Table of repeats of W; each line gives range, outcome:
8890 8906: 24.2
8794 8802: 23.4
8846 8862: 25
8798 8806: 23.7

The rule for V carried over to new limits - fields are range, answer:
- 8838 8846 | 25.83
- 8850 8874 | 25.42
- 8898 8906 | 25.02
